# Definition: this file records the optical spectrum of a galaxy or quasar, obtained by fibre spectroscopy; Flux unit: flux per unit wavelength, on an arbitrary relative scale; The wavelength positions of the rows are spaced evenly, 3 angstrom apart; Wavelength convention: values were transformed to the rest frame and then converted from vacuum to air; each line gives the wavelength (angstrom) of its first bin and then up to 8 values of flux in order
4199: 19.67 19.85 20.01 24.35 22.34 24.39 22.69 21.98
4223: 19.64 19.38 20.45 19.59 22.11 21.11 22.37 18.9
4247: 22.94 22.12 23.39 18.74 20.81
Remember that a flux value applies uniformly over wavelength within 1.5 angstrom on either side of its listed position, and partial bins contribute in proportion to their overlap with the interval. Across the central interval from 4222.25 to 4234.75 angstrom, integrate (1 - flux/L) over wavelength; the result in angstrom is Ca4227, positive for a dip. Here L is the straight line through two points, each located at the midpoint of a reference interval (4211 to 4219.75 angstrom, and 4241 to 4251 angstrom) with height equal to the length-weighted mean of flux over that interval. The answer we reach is 1.3 angstrom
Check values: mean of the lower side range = 23.1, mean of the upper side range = 21.4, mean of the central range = 20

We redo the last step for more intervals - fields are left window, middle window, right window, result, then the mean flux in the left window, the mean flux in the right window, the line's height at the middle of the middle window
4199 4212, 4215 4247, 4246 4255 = 1.6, 21.4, 22.6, 22.1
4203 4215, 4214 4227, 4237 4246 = 0.4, 22.6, 20.9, 22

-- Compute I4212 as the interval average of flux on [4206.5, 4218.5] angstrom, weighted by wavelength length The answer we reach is 23.4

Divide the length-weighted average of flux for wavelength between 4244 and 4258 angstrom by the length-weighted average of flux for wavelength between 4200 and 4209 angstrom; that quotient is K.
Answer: 1.01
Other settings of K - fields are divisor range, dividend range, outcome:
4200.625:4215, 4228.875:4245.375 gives 0.94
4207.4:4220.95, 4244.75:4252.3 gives 0.96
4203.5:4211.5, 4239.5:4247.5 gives 0.95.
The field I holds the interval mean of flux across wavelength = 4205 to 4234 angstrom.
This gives 21.6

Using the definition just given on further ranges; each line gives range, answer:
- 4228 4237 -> 20.8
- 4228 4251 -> 21.2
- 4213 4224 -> 22.2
